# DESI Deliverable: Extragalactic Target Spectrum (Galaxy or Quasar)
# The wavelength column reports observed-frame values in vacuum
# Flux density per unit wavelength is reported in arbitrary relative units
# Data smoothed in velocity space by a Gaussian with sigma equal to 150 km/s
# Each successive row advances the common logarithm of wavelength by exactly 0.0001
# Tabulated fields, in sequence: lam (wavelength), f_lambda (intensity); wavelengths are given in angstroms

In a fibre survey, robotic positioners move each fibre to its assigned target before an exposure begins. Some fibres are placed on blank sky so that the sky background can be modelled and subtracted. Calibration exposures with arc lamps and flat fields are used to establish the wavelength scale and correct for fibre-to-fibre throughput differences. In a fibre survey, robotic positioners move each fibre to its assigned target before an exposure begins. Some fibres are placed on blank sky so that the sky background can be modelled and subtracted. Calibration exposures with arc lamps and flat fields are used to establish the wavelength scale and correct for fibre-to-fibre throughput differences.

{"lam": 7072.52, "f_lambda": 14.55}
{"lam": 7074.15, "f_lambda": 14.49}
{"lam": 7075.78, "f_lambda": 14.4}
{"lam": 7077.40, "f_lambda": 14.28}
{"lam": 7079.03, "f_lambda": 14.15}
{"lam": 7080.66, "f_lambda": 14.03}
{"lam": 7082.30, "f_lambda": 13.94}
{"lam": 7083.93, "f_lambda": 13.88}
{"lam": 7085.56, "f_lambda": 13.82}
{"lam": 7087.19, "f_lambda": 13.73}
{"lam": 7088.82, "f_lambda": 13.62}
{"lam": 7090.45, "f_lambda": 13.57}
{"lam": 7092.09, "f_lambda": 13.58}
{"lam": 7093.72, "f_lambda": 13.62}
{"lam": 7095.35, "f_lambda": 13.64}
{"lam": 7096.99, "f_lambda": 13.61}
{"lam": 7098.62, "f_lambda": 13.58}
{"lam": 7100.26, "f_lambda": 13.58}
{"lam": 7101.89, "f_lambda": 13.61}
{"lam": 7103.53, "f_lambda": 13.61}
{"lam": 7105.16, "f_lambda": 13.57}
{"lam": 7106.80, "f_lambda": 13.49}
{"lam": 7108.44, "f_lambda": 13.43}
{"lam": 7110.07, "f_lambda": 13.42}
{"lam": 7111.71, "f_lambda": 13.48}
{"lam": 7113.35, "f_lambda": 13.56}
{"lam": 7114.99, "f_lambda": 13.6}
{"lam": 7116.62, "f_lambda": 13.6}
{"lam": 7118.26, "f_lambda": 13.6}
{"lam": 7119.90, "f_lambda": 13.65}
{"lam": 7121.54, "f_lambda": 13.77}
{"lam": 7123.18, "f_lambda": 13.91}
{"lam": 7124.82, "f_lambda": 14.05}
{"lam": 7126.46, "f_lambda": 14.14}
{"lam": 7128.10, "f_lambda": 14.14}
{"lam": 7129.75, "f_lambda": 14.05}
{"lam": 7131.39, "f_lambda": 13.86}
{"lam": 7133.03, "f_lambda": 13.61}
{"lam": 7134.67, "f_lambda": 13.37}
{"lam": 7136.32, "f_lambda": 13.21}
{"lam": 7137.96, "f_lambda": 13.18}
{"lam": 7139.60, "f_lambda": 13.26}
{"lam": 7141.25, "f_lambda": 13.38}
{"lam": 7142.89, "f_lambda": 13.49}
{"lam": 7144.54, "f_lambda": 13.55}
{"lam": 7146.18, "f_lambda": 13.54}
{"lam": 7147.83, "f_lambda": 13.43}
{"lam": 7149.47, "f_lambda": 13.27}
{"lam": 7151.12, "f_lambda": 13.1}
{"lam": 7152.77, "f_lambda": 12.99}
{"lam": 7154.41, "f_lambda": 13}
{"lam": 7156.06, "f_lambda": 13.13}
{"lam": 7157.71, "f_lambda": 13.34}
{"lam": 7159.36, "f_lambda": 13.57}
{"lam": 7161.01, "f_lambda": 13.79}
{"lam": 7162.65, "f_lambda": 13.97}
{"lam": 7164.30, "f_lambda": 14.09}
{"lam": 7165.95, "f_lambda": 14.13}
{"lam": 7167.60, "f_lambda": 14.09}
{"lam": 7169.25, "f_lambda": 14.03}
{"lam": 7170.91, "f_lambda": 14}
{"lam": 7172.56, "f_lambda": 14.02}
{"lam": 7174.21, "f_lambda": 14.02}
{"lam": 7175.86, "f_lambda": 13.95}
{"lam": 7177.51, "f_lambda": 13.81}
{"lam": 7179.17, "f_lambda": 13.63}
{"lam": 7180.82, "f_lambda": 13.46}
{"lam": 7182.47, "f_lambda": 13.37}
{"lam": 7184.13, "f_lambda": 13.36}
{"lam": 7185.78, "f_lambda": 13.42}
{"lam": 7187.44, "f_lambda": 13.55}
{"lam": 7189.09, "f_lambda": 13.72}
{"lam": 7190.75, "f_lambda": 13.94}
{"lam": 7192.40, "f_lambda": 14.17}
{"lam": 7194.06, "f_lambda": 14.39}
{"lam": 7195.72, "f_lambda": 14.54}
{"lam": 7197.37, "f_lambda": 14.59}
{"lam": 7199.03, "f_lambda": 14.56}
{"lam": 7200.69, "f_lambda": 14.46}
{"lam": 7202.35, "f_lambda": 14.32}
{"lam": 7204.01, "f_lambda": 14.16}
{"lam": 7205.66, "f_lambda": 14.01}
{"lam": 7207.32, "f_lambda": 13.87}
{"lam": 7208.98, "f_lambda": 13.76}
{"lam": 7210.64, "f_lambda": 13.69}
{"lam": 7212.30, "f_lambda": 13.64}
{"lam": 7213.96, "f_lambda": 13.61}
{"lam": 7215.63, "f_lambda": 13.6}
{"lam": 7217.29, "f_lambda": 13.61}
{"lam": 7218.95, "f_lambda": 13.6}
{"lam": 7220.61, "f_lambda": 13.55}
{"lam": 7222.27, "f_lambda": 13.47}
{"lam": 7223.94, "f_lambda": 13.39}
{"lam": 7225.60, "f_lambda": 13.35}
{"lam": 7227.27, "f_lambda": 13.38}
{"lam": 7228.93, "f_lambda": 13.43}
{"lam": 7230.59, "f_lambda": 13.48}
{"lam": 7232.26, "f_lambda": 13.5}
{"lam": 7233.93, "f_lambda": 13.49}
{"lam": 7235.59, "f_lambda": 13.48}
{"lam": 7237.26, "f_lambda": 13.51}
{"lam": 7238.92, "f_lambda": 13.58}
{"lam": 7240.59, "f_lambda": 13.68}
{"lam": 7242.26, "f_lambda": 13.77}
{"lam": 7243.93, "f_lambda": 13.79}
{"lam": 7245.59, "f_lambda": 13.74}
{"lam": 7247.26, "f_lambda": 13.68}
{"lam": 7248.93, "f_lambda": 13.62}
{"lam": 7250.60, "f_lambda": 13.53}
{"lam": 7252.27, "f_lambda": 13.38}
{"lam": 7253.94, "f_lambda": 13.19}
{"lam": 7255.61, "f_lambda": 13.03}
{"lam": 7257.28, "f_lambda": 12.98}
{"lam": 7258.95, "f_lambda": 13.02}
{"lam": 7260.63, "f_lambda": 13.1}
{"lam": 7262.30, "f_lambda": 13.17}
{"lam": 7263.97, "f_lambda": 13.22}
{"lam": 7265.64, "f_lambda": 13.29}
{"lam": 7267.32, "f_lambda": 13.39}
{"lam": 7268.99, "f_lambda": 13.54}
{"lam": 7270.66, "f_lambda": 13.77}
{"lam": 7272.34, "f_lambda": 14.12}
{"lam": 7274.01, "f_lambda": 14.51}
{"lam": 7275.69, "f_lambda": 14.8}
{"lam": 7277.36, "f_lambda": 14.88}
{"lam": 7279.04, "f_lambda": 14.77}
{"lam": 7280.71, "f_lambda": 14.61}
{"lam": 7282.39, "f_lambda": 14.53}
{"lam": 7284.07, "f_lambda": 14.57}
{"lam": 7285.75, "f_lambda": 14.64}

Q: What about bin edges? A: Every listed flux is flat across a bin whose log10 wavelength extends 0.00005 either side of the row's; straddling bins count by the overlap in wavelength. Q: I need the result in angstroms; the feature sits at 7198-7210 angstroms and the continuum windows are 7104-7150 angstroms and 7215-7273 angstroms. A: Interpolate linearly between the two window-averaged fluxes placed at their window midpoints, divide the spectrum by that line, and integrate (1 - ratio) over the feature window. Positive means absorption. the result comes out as -0.6 angstroms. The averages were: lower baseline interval 13.6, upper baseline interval 13.5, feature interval 14.2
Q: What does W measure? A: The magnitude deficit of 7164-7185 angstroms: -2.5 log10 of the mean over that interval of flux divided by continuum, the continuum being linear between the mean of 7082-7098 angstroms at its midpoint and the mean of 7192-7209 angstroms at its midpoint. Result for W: 0.02 mag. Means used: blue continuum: 13.7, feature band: 13.8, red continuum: 14.3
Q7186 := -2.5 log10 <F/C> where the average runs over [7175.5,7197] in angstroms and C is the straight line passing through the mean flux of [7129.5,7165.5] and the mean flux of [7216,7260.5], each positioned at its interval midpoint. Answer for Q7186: -0.027 mag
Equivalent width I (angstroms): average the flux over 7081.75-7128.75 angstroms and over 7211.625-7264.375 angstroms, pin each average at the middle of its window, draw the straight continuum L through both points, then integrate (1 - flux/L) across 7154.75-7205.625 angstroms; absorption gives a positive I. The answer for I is -1.3 angstroms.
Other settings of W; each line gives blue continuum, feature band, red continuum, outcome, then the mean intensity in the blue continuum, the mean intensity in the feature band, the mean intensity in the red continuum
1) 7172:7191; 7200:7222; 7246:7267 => -0.02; 13.7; 13.8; 13.3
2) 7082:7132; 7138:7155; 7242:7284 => 0.03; 13.7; 13.3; 13.8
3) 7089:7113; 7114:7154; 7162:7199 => 0.01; 13.6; 13.6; 13.9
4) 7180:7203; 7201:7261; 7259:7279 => 0.03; 14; 13.6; 13.8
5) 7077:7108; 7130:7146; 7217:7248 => 0.02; 13.7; 13.5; 13.6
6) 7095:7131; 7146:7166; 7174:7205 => 0.03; 13.7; 13.5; 14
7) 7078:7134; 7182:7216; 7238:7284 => -0.02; 13.7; 13.9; 13.7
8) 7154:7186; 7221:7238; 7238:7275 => 0.01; 13.7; 13.4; 13.5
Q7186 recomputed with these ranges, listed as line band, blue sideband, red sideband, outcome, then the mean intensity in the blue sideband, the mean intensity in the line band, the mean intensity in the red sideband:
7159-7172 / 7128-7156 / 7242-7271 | -0.05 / 13.4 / 14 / 13.4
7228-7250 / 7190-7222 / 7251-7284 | 0.02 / 14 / 13.6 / 13.8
